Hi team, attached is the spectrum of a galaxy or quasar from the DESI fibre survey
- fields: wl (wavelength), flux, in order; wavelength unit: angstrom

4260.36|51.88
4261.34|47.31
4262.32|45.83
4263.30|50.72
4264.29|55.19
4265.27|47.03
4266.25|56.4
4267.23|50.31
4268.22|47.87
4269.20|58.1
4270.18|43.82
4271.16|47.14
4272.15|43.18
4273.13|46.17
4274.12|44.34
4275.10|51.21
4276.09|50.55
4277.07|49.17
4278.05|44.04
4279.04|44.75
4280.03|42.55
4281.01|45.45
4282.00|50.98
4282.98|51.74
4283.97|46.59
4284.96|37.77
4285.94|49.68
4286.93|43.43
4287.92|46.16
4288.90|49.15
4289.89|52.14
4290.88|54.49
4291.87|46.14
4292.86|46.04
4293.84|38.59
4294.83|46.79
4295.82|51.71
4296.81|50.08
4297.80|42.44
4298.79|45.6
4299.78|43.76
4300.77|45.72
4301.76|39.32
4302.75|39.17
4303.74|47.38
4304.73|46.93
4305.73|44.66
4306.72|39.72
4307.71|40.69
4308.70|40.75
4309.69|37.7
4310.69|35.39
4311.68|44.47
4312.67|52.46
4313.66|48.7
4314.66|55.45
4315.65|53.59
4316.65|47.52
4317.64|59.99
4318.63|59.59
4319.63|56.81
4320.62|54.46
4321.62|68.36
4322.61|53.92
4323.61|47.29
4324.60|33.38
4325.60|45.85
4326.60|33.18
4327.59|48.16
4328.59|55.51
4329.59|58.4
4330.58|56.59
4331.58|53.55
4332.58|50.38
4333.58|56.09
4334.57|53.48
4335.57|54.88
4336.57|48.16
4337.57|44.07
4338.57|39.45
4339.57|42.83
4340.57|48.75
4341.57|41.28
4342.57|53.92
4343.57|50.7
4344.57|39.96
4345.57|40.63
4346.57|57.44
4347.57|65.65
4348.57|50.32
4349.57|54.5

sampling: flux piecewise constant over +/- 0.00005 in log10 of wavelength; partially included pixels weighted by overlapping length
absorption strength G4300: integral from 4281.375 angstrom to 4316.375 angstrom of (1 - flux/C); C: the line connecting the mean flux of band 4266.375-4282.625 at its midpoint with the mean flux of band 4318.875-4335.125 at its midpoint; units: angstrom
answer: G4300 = 2.6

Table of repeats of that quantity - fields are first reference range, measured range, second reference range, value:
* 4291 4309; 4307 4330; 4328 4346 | -1.05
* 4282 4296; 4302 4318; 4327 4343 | 0.96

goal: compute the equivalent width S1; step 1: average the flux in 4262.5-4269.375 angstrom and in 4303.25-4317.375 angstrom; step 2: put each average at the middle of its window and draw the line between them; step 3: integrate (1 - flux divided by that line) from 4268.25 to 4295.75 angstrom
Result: 1.3 angstrom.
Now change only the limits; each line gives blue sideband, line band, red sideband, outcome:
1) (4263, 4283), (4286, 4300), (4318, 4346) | 0.53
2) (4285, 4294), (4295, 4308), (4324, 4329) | 0.39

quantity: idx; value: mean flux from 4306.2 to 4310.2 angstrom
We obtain 39.7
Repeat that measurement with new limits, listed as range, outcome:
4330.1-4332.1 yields 54.9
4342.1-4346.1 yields 46.3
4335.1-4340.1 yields 45.8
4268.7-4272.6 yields 48.1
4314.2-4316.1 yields 54.6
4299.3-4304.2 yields 43.1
